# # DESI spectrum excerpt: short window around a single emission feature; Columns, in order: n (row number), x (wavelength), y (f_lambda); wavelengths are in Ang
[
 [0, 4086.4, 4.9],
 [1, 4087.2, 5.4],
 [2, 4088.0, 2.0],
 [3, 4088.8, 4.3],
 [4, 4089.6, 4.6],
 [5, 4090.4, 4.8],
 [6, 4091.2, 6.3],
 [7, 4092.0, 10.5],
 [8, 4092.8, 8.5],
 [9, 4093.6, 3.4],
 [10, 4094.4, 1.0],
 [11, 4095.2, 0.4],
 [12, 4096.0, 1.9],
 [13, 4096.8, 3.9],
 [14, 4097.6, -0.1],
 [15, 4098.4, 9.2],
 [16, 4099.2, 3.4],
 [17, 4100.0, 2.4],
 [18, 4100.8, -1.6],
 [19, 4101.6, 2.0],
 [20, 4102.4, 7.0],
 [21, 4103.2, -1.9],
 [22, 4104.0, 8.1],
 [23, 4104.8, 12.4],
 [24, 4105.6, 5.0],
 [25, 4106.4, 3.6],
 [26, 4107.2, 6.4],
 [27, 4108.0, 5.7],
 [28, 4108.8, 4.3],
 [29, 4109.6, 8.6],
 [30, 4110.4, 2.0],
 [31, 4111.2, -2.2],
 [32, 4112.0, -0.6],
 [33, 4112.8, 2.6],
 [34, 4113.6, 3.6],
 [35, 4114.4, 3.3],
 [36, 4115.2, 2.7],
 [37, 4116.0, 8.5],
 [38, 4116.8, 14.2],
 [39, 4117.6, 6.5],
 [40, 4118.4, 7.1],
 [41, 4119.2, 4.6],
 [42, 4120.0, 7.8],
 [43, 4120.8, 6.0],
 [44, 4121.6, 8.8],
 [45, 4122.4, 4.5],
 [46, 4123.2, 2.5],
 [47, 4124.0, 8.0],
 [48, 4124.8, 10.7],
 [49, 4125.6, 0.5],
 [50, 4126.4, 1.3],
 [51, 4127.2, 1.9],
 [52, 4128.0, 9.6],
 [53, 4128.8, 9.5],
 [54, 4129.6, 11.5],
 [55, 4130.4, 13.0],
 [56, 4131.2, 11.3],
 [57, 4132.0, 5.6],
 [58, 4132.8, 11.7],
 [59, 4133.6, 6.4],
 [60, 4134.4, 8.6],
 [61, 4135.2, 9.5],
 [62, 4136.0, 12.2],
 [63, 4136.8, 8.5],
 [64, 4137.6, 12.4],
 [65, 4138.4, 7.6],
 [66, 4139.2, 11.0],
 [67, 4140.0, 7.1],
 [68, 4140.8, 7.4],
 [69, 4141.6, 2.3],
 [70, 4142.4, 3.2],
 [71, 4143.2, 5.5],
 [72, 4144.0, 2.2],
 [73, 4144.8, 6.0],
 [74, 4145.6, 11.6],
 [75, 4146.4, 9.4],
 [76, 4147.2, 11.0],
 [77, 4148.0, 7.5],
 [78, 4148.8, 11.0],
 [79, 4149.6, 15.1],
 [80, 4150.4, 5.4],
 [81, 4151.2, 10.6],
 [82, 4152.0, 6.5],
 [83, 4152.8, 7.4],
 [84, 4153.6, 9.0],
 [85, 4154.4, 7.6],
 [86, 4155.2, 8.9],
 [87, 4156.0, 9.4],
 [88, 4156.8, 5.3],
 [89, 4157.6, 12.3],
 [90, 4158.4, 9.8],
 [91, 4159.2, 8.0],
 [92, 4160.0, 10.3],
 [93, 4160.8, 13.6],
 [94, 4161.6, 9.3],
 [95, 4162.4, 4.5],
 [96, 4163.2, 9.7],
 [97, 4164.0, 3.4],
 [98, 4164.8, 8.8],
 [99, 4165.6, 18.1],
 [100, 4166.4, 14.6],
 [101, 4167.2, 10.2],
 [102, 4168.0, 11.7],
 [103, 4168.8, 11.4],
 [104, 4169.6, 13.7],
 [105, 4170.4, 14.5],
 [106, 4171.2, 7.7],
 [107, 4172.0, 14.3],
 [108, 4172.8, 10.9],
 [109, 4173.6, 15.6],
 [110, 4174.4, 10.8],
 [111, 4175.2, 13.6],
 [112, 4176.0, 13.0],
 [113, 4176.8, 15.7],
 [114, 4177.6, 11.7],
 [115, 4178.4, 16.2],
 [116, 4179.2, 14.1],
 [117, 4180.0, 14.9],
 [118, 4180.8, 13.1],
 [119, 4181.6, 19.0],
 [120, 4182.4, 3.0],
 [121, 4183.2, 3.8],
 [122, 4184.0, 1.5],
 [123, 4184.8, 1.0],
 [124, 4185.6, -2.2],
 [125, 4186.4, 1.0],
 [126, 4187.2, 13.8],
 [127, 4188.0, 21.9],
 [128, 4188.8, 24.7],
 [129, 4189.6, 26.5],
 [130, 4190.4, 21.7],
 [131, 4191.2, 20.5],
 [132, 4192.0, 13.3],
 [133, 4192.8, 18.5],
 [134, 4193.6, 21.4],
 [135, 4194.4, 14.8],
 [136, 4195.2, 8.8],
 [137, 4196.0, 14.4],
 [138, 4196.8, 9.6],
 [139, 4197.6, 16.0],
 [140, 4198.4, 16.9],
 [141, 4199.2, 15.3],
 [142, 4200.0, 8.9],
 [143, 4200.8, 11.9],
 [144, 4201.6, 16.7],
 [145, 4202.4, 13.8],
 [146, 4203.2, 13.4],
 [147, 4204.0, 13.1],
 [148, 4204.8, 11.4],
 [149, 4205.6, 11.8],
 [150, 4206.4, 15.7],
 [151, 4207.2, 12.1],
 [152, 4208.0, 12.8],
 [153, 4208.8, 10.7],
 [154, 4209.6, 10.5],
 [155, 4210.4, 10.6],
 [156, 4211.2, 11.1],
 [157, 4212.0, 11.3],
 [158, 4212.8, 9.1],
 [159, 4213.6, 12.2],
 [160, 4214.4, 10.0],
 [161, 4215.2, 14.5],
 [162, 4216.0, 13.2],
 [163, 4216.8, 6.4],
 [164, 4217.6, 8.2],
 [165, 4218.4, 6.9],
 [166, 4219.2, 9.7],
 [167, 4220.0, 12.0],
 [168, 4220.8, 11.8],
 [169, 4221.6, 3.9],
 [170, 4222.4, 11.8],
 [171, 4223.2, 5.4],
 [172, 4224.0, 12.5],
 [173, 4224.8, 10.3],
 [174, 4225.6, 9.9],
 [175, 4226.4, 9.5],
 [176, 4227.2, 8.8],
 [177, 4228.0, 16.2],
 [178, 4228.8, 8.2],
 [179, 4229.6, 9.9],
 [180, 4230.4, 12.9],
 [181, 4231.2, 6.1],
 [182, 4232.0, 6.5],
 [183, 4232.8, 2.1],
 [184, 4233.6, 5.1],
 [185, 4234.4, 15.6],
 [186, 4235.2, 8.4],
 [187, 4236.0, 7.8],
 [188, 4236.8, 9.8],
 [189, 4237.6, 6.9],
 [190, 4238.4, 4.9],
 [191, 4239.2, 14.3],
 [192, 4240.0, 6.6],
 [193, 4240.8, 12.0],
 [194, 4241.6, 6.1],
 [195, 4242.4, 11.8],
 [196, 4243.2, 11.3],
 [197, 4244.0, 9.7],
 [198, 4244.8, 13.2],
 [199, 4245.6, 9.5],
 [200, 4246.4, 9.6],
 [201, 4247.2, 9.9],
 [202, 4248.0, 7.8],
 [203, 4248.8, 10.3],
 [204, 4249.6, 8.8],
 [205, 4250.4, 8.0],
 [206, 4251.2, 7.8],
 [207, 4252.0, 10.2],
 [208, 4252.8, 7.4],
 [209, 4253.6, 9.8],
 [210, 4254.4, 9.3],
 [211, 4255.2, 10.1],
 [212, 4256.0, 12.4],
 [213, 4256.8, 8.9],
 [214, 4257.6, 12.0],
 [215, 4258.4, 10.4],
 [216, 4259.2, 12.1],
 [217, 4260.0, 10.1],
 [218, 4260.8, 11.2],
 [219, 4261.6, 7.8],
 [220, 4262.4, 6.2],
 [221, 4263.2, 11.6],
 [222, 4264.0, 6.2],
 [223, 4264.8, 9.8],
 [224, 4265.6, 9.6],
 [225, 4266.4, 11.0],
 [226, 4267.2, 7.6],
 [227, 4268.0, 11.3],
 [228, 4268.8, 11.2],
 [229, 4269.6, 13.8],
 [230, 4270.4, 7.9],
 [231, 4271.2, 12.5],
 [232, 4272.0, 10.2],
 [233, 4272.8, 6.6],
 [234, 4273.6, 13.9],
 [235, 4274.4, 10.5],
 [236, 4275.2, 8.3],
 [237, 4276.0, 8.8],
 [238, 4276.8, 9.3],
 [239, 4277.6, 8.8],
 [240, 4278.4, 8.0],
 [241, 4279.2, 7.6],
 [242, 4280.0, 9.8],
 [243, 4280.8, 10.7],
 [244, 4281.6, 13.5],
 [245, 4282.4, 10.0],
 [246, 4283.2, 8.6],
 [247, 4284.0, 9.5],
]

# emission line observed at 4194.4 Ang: Lyman alpha 1216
